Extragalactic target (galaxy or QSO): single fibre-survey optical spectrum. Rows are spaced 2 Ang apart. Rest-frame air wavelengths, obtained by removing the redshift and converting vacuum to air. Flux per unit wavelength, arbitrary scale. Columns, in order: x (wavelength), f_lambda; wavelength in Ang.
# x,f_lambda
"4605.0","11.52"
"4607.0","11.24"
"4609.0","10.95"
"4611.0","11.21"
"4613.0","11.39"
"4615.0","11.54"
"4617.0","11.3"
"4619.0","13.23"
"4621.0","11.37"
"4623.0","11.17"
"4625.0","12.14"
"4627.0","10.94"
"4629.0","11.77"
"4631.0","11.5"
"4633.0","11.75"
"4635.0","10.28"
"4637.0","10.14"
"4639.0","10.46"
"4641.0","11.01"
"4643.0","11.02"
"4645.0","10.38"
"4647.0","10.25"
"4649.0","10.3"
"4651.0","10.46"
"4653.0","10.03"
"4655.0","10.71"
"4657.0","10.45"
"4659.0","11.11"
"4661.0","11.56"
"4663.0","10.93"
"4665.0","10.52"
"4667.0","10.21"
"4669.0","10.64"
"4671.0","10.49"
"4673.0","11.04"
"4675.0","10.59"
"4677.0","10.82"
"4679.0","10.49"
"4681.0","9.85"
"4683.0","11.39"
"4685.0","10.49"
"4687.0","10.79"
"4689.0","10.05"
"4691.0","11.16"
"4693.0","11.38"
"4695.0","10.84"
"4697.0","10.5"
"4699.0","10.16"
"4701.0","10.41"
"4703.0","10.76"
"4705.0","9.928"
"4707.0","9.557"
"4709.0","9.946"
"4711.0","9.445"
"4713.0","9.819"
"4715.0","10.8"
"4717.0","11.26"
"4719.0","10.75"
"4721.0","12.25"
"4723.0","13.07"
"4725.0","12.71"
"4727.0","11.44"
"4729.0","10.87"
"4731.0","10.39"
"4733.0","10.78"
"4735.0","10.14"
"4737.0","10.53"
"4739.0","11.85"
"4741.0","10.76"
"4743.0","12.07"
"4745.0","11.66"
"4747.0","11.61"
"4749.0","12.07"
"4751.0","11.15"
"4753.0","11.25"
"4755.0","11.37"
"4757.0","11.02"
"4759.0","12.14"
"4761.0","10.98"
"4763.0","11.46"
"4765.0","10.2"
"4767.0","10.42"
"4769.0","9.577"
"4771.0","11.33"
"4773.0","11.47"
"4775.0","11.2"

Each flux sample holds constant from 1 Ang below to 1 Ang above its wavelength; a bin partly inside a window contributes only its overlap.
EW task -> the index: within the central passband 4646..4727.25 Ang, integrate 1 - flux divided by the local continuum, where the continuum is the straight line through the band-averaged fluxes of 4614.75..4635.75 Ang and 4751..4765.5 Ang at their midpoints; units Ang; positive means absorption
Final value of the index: 5.0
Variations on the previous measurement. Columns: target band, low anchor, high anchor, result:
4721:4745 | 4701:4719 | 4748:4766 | -1.4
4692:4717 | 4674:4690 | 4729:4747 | 1.0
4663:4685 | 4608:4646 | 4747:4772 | 1.1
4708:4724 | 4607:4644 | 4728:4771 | 0.3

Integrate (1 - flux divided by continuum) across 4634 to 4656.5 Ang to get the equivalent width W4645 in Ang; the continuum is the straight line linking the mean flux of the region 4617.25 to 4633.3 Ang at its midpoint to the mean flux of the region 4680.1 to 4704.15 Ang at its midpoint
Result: 1.8 Ang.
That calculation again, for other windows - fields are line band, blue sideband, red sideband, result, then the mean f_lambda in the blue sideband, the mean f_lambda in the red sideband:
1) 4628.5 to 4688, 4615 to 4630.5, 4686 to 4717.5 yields 2.16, 11.7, 10.4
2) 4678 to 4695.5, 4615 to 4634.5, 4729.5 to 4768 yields 1.05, 11.6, 11.1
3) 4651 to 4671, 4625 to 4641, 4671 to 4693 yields 0.34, 11.1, 10.7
